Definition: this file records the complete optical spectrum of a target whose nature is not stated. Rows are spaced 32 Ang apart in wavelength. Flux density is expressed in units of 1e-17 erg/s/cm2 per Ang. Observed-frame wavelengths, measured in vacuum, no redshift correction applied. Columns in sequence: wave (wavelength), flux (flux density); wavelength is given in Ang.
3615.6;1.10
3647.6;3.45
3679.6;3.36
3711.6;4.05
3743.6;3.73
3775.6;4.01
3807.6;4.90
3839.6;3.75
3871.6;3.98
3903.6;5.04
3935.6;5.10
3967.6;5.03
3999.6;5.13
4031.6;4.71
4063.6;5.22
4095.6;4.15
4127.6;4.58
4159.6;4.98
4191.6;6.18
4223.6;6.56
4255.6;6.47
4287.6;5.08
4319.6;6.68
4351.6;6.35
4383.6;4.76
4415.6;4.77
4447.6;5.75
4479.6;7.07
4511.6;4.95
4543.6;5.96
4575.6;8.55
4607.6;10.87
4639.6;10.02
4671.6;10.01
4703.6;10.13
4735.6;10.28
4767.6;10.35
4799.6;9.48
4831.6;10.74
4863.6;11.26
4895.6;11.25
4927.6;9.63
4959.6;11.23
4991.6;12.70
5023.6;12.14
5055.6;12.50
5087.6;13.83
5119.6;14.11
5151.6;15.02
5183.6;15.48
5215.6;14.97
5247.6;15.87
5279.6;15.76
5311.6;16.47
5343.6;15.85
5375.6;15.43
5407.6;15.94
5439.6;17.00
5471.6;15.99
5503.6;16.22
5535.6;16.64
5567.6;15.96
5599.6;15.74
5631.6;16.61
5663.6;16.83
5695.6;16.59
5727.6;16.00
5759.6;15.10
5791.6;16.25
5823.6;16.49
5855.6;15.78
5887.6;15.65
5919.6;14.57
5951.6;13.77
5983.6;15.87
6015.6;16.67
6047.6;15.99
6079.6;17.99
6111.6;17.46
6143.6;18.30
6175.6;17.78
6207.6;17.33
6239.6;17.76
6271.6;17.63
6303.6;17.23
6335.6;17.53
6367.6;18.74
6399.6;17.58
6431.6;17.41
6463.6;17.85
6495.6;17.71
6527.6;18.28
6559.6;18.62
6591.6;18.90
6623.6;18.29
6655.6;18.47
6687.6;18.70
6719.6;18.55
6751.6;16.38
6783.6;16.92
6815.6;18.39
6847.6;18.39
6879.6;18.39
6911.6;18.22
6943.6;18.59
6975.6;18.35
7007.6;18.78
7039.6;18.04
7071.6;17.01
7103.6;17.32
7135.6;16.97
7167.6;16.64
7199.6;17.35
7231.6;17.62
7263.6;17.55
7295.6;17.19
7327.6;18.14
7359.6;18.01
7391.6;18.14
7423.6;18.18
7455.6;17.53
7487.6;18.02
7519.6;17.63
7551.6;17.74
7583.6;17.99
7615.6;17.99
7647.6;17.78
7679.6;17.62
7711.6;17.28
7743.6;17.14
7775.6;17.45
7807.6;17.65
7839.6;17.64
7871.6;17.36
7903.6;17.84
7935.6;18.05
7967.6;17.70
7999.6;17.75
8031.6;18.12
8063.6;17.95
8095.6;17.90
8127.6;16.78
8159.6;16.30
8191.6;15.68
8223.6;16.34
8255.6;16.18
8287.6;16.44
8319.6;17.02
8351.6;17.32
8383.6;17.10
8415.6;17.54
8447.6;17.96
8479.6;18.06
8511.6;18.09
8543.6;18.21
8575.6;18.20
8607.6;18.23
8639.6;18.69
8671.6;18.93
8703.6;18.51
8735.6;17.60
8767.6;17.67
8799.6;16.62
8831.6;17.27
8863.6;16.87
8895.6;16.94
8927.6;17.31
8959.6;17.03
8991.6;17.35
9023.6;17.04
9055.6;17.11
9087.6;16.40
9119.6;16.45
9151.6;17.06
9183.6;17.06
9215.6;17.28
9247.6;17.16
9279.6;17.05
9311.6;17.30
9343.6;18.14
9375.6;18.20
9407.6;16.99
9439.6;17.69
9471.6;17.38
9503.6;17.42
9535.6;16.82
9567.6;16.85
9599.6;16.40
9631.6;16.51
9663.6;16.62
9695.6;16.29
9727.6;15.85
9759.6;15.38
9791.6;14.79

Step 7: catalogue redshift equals 0.15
